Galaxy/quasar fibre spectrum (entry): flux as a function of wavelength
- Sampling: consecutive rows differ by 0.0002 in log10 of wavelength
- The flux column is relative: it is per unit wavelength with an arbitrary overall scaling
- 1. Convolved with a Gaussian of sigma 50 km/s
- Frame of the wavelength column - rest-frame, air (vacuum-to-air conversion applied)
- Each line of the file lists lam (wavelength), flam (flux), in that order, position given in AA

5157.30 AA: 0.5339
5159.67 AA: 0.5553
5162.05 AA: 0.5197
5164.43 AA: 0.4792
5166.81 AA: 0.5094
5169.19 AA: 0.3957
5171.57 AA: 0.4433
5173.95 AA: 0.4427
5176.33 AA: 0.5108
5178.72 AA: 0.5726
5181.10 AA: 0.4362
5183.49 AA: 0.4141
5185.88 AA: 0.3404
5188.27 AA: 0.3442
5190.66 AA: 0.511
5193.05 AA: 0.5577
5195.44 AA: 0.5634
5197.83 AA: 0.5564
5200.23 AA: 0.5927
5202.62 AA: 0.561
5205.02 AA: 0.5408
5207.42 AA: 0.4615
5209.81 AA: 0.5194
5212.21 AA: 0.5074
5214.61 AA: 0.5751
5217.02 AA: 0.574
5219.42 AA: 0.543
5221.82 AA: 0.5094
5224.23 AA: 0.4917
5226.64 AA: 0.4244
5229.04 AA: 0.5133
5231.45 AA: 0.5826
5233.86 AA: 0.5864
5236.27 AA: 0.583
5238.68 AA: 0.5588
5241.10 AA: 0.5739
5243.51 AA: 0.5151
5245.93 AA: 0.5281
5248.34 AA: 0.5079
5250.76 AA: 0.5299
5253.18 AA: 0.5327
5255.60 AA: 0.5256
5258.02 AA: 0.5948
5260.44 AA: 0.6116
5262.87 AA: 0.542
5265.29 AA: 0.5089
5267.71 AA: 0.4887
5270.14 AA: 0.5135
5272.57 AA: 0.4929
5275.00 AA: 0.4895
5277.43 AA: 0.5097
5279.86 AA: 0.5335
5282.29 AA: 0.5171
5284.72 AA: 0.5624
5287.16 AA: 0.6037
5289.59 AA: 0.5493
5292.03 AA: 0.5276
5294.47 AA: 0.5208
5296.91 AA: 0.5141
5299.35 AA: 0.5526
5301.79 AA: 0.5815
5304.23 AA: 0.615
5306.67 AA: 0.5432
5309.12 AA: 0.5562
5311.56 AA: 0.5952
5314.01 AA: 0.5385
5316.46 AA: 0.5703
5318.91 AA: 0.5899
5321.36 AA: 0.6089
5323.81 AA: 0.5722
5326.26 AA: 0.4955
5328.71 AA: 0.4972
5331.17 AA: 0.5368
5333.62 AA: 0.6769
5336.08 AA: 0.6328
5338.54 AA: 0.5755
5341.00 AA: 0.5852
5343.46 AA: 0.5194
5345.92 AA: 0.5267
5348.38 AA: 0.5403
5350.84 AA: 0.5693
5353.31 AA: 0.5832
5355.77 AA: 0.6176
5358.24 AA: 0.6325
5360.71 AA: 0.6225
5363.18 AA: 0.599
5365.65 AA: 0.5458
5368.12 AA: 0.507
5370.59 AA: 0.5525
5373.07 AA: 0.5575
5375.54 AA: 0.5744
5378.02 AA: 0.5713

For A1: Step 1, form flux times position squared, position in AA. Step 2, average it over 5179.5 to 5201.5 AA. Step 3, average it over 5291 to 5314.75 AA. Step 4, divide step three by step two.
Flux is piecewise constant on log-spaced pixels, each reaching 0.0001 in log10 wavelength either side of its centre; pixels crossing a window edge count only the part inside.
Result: 1.2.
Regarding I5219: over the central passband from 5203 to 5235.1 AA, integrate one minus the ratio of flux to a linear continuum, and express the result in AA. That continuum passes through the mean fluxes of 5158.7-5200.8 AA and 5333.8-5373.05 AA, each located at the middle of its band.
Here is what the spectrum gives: -1.4 AA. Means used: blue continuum 0.484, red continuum 0.576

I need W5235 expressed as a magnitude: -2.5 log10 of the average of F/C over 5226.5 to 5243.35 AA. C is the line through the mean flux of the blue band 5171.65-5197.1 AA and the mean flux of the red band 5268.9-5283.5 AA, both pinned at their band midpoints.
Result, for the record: -0.13 mag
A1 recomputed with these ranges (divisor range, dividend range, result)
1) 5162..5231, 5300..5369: 1.21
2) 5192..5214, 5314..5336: 1.10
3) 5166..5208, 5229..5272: 1.15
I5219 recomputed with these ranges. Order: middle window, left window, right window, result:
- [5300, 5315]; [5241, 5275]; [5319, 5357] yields -0.4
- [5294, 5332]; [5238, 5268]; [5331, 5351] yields 0.6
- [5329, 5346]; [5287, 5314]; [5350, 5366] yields 0.2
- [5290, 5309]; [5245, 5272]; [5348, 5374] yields 0.0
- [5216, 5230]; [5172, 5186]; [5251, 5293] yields -0.4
